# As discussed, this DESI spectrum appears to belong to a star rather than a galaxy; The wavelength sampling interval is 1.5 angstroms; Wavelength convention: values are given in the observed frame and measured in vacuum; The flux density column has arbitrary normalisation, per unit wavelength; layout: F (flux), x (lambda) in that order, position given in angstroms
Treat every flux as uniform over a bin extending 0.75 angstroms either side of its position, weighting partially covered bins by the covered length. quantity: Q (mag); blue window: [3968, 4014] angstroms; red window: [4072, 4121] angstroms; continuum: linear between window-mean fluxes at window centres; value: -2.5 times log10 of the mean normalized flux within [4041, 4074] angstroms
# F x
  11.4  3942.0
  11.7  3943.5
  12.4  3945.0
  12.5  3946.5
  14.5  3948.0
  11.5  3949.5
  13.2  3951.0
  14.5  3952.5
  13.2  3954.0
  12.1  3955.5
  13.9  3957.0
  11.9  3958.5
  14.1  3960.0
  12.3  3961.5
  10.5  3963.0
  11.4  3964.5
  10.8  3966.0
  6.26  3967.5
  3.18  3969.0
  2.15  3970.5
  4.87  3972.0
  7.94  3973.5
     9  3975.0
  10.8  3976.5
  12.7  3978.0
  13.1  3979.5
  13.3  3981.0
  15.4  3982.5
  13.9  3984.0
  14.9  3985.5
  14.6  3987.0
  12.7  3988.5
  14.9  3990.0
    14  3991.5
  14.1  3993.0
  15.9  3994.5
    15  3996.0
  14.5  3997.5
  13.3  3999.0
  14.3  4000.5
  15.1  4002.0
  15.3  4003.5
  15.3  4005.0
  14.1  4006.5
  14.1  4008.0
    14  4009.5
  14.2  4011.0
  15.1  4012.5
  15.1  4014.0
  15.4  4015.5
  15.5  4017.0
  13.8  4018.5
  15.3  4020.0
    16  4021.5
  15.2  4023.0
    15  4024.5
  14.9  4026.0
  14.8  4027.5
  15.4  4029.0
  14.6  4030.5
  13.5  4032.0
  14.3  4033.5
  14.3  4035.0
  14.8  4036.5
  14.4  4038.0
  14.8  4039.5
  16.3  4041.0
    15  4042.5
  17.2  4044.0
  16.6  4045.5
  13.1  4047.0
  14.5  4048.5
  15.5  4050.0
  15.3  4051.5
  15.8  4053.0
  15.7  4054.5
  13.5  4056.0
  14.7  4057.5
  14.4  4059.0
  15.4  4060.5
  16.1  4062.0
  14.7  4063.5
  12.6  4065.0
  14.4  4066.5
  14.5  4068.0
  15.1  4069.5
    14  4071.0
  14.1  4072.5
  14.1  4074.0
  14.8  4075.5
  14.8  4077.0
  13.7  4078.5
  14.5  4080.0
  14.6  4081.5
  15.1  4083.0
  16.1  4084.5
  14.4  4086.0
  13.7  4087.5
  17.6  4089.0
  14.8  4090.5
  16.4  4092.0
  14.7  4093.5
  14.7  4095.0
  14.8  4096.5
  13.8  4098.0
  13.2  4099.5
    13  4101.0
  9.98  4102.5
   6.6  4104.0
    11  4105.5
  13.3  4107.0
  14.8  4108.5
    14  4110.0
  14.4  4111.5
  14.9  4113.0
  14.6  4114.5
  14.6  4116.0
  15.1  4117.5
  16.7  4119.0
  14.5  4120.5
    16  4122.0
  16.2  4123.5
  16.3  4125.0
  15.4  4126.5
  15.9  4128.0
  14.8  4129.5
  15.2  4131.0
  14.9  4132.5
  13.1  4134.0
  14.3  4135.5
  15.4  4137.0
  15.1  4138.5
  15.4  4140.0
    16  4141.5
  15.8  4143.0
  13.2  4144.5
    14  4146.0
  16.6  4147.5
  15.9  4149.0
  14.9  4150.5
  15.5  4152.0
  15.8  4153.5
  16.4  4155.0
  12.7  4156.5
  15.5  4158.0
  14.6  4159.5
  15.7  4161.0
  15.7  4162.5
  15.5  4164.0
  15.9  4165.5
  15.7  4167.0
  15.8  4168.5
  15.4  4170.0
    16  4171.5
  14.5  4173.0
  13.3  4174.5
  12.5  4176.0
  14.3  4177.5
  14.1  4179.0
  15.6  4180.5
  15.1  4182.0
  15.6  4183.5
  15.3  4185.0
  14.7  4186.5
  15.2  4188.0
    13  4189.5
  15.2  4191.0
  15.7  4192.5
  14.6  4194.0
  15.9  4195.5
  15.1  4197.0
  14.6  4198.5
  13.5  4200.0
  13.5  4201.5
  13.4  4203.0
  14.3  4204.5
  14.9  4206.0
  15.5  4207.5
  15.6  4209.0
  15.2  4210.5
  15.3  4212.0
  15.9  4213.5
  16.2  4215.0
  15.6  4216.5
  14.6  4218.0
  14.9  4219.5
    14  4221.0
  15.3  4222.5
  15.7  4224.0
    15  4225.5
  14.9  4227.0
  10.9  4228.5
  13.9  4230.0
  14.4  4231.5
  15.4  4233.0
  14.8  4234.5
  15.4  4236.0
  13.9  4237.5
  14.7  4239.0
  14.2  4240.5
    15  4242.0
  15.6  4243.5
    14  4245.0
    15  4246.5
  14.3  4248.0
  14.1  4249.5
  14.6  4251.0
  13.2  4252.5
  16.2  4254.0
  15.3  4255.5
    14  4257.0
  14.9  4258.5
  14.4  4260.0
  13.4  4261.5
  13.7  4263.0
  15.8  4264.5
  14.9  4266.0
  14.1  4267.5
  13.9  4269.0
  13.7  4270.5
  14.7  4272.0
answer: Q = -0.096 mag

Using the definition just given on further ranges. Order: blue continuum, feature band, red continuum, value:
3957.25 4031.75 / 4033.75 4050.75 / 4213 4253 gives -0.13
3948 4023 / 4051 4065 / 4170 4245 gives -0.11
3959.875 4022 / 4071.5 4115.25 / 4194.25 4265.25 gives -0.03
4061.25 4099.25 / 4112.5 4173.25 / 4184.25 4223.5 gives -0.03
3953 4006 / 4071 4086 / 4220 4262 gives -0.12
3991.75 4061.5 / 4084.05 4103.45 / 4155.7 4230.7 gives 0.04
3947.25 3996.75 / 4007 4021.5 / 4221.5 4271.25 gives -0.20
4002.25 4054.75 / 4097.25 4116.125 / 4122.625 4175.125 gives 0.17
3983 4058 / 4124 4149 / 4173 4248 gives -0.03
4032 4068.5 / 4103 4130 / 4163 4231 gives 0.04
